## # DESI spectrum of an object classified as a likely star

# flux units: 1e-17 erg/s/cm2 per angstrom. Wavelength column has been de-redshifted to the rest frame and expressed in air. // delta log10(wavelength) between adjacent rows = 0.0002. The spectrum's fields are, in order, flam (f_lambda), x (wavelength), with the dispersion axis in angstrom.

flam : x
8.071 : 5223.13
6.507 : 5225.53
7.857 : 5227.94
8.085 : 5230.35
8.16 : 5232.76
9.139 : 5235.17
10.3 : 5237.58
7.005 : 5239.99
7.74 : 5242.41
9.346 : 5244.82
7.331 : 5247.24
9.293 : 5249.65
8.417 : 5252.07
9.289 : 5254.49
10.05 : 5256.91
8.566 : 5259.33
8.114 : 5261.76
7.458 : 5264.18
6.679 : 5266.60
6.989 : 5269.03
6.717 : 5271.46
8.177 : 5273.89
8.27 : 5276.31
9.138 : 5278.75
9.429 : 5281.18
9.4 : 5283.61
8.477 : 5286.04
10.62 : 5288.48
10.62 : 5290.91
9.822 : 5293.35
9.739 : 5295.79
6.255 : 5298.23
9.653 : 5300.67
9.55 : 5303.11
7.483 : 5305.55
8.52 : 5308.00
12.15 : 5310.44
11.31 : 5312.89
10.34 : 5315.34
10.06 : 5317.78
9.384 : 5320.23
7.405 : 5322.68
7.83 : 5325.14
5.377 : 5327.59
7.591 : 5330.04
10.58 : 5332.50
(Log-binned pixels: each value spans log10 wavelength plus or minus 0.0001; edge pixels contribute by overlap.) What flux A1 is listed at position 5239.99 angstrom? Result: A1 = 7.005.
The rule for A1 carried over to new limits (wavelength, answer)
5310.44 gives 12.15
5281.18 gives 9.429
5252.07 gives 8.417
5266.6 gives 6.679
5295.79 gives 9.739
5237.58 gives 10.3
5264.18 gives 7.458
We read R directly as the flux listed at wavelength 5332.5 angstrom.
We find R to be 10.58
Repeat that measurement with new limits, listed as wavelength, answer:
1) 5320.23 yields 9.384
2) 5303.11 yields 9.55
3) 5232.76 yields 8.16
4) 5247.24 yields 7.331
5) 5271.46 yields 6.717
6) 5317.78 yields 10.06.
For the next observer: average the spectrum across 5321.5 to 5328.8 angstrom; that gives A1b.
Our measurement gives 6.87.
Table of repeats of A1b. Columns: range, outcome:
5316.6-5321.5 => 9.7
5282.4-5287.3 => 8.95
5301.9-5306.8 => 8.51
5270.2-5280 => 8.07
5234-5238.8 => 9.72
